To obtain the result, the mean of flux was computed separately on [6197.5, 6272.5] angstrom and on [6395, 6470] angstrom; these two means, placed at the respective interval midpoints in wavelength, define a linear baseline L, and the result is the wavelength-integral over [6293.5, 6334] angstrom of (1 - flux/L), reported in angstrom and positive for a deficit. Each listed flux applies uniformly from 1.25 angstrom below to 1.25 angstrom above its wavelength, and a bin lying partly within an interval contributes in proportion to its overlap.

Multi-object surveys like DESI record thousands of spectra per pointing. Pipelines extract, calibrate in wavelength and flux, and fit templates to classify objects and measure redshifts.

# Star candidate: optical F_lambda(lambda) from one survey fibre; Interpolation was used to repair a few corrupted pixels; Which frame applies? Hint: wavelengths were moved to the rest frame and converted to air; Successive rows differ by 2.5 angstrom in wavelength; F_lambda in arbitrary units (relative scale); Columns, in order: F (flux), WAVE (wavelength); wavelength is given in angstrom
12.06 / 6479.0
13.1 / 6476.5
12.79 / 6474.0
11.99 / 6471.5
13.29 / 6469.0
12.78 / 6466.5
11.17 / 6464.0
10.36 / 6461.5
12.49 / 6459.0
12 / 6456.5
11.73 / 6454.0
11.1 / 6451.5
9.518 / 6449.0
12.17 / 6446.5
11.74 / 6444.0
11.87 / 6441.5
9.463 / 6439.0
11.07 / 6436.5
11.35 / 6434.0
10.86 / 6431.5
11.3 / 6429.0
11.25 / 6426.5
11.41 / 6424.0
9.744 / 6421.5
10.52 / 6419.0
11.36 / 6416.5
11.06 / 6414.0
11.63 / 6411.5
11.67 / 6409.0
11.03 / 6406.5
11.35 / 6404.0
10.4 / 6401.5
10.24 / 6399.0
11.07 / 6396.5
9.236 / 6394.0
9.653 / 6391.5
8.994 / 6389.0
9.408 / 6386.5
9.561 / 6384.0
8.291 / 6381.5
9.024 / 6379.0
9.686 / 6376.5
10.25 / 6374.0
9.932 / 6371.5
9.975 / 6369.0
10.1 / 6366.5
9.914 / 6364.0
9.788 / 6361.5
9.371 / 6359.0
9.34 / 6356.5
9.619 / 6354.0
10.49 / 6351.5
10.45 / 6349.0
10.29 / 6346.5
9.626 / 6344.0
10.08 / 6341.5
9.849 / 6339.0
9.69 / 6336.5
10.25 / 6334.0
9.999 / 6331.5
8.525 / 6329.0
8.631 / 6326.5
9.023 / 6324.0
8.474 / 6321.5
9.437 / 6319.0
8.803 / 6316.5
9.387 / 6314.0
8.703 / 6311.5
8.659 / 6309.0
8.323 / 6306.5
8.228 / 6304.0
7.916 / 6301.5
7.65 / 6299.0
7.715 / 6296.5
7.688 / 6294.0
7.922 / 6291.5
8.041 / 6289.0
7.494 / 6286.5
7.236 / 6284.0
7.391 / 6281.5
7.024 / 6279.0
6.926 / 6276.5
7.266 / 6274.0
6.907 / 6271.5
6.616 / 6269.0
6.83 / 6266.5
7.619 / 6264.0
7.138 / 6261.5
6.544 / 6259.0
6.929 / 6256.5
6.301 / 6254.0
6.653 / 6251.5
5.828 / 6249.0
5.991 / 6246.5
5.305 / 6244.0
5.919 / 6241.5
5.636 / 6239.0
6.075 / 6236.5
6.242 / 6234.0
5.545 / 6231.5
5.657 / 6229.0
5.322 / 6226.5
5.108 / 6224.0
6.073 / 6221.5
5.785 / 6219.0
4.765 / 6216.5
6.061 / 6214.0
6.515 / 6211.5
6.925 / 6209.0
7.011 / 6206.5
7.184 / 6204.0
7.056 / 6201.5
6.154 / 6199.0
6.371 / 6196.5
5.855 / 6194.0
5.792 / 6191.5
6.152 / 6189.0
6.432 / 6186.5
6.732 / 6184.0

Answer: -2.0 angstrom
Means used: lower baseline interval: 6.25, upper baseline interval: 11.2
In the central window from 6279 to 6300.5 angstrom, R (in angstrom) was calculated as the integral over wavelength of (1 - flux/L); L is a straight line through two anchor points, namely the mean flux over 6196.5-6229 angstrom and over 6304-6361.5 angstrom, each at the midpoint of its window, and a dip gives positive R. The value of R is 1.6 angstrom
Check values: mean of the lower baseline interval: 6.15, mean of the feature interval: 7.61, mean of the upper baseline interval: 9.39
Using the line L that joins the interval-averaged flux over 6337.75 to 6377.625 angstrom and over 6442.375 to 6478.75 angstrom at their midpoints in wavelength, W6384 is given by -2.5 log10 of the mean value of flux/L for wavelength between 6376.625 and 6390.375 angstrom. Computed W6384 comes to 0.14 mag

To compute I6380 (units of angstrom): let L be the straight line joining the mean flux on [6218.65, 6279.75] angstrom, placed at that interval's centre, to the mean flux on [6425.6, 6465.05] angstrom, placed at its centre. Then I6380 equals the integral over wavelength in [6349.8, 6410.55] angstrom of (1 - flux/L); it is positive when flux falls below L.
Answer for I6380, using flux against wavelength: -2.4 angstrom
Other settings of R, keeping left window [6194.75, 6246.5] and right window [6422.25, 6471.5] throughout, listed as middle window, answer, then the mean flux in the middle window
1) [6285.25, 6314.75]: -0.7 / 8.12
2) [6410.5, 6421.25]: -0.3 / 11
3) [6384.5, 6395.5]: 0.7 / 9.38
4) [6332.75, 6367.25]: -3.1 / 9.92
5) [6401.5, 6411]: -0.7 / 11.2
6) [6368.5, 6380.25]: -0.1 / 9.76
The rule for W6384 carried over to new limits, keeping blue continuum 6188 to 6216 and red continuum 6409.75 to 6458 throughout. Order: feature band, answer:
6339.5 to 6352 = -0.090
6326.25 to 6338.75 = -0.052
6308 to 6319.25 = -0.034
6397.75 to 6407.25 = -0.025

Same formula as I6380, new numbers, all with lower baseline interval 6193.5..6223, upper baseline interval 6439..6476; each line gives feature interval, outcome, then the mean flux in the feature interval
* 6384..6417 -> 0.05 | 10.5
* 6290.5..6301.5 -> 0.62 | 7.76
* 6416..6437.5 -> 0.18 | 11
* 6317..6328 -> -0.10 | 8.88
